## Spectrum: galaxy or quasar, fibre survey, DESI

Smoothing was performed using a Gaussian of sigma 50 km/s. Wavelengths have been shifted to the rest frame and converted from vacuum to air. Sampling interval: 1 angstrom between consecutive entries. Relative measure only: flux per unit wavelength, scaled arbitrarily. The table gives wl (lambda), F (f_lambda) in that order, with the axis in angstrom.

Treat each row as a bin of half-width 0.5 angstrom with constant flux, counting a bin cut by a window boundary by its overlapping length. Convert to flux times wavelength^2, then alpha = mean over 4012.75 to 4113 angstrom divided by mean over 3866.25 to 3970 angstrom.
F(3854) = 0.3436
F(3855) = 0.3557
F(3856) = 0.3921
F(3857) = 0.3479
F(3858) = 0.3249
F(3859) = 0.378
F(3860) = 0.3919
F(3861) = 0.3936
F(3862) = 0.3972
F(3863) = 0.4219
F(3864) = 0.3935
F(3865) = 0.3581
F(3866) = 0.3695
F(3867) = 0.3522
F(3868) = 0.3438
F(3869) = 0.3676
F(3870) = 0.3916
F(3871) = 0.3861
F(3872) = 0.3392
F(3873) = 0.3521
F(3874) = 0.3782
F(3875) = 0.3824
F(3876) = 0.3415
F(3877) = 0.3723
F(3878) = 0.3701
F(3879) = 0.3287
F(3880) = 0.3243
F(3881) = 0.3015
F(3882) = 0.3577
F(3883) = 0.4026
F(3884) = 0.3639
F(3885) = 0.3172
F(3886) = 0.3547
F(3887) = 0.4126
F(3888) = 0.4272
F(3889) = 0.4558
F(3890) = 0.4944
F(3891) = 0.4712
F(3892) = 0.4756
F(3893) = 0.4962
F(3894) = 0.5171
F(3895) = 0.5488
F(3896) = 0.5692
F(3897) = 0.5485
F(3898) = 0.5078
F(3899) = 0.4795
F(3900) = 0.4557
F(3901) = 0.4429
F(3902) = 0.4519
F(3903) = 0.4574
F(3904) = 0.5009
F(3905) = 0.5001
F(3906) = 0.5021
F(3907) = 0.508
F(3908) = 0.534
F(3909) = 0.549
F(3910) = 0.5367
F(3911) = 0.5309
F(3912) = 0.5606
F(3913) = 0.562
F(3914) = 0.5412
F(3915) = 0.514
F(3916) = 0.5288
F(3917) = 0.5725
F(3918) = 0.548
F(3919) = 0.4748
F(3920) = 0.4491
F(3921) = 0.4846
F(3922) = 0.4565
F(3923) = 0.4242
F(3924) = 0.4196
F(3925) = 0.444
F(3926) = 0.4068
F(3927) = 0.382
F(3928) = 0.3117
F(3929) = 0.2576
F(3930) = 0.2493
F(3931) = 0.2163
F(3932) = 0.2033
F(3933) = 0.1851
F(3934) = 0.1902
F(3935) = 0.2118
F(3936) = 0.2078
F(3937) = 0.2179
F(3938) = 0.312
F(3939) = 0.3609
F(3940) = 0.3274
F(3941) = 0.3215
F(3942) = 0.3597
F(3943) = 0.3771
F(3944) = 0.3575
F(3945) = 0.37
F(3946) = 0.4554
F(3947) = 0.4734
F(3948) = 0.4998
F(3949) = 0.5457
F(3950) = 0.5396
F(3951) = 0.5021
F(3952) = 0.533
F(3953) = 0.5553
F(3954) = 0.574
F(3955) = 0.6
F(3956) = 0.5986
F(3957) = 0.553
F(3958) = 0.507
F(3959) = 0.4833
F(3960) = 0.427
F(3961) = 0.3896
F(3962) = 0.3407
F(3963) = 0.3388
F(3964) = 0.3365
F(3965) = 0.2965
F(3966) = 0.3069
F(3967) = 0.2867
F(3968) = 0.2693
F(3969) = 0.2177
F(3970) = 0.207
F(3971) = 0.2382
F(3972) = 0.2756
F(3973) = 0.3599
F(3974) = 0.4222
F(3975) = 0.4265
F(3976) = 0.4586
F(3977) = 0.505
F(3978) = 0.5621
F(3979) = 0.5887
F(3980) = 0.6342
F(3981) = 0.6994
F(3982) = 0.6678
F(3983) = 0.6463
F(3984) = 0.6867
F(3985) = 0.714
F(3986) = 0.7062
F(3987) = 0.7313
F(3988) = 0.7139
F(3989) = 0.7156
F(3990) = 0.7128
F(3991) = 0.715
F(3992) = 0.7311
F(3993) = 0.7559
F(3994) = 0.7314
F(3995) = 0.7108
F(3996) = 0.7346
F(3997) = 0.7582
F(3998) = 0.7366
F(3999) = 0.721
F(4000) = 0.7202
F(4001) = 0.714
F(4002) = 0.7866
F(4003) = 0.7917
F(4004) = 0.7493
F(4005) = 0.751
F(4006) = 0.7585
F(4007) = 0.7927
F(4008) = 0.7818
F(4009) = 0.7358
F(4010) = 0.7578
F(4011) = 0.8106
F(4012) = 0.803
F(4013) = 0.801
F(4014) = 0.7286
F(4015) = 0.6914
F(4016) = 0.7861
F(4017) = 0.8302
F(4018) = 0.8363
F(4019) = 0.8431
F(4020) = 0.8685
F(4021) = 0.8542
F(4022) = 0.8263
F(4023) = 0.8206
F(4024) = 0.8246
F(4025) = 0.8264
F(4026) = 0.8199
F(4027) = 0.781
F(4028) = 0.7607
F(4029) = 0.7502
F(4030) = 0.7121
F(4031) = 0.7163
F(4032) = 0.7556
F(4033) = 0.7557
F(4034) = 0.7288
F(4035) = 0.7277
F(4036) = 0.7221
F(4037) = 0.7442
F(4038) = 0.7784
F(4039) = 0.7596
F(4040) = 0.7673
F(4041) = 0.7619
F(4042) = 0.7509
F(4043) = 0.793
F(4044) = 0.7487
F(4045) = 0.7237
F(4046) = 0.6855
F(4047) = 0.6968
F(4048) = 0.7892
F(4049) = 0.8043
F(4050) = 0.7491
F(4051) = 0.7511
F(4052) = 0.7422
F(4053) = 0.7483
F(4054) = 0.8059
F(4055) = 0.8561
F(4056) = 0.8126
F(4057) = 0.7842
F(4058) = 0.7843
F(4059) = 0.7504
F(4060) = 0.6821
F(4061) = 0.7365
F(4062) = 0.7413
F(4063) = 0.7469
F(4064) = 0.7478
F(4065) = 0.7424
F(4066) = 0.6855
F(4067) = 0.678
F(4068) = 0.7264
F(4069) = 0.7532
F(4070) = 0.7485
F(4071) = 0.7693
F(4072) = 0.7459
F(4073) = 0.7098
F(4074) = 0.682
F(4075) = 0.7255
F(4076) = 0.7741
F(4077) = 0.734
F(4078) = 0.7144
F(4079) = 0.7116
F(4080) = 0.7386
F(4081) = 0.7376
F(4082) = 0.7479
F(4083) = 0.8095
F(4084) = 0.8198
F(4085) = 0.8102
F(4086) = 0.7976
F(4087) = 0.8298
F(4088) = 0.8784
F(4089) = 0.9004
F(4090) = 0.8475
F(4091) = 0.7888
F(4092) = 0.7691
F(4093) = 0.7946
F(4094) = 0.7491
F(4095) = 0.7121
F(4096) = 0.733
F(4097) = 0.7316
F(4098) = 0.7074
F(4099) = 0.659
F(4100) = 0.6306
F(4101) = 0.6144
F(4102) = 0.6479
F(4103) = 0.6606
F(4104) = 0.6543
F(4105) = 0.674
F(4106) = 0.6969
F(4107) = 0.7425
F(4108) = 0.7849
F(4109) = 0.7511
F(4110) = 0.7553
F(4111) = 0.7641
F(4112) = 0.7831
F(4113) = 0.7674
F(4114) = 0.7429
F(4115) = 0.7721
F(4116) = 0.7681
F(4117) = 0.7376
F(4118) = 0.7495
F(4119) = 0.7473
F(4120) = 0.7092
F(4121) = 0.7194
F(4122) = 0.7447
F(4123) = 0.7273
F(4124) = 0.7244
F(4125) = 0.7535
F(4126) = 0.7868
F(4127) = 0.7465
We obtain 1.96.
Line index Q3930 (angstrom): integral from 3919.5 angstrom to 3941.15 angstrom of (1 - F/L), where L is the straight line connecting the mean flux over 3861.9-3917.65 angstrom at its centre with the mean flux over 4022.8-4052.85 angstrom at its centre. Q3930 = 8.5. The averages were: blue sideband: 0.442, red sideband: 0.758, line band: 0.32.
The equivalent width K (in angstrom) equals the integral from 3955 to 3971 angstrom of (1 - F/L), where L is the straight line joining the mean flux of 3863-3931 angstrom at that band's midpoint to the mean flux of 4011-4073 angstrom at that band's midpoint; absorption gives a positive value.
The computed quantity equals 5.7 angstrom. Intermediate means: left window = 0.434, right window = 0.765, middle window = 0.374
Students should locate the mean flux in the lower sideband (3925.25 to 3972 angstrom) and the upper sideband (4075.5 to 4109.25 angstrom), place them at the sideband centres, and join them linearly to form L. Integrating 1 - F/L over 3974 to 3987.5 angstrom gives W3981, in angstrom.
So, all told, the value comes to -4.7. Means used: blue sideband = 0.367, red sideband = 0.746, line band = 0.61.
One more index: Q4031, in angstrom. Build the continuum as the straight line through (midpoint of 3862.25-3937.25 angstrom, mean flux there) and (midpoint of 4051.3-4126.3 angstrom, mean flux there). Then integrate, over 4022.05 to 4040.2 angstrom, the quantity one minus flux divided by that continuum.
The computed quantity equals -3.4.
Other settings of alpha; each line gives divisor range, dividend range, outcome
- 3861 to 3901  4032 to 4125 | 2.02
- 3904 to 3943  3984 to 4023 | 1.96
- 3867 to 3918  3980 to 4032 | 1.78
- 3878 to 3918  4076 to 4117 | 1.75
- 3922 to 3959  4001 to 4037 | 2.06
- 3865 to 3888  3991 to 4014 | 2.23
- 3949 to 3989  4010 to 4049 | 1.63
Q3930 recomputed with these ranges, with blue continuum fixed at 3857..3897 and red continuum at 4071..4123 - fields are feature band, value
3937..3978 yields 9.1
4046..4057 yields -1.6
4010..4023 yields -4.0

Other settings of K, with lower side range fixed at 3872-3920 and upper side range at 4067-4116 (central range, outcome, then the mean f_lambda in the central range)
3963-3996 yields 3.0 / 0.532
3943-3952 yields 1.1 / 0.467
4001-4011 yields -2.4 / 0.767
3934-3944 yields 4.3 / 0.297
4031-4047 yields -1.8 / 0.744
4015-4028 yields -3.6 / 0.819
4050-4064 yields -1.4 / 0.764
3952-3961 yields 0.3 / 0.529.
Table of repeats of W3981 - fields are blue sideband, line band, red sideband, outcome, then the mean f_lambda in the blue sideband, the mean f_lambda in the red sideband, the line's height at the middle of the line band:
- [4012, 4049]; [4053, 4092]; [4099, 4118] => -1.1 angstrom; 0.772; 0.719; 0.743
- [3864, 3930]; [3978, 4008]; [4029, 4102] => -5.0 angstrom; 0.438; 0.75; 0.616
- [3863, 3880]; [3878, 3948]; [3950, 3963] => 1.2 angstrom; 0.365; 0.5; 0.431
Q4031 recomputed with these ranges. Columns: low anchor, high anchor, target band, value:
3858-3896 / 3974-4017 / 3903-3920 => -1.4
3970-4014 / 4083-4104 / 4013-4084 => -4.6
